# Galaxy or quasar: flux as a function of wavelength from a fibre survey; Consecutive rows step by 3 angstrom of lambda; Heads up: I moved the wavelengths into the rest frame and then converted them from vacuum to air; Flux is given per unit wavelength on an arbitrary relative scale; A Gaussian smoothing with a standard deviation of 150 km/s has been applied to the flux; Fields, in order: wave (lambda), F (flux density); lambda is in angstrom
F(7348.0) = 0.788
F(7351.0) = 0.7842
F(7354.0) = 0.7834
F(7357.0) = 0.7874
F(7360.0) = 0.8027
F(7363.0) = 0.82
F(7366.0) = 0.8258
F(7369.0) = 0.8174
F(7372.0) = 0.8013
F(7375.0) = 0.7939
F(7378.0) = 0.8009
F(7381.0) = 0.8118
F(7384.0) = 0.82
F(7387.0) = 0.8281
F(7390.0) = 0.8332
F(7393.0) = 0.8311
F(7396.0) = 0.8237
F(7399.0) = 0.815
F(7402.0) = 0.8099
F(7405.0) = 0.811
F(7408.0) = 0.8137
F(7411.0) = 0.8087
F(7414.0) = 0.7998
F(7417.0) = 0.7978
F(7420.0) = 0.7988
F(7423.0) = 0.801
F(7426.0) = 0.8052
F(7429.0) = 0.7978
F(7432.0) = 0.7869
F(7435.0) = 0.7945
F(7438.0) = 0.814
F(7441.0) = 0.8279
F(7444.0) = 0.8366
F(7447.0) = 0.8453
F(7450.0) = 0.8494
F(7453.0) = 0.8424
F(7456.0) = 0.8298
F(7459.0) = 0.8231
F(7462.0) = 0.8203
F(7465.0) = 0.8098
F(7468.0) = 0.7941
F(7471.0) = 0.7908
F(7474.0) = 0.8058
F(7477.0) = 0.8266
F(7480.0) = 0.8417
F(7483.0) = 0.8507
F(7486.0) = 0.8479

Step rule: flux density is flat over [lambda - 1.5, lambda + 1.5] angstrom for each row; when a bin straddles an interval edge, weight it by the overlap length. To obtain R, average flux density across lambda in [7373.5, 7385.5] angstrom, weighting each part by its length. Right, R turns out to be 0.807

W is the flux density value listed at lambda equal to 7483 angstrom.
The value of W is 0.8507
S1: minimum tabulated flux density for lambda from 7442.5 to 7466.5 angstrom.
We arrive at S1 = 0.8098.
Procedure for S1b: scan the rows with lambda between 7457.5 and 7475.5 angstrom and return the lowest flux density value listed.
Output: 0.7908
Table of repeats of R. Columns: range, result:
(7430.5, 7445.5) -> 0.812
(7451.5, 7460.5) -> 0.832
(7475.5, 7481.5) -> 0.834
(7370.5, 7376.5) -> 0.798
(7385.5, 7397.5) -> 0.829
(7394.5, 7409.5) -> 0.815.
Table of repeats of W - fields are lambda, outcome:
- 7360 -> 0.8027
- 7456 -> 0.8298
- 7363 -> 0.82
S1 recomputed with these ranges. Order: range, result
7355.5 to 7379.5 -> 0.7874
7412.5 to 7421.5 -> 0.7978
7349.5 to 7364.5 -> 0.7834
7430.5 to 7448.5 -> 0.7869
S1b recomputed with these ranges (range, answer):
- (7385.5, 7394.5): 0.8281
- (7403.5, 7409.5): 0.811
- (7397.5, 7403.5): 0.8099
